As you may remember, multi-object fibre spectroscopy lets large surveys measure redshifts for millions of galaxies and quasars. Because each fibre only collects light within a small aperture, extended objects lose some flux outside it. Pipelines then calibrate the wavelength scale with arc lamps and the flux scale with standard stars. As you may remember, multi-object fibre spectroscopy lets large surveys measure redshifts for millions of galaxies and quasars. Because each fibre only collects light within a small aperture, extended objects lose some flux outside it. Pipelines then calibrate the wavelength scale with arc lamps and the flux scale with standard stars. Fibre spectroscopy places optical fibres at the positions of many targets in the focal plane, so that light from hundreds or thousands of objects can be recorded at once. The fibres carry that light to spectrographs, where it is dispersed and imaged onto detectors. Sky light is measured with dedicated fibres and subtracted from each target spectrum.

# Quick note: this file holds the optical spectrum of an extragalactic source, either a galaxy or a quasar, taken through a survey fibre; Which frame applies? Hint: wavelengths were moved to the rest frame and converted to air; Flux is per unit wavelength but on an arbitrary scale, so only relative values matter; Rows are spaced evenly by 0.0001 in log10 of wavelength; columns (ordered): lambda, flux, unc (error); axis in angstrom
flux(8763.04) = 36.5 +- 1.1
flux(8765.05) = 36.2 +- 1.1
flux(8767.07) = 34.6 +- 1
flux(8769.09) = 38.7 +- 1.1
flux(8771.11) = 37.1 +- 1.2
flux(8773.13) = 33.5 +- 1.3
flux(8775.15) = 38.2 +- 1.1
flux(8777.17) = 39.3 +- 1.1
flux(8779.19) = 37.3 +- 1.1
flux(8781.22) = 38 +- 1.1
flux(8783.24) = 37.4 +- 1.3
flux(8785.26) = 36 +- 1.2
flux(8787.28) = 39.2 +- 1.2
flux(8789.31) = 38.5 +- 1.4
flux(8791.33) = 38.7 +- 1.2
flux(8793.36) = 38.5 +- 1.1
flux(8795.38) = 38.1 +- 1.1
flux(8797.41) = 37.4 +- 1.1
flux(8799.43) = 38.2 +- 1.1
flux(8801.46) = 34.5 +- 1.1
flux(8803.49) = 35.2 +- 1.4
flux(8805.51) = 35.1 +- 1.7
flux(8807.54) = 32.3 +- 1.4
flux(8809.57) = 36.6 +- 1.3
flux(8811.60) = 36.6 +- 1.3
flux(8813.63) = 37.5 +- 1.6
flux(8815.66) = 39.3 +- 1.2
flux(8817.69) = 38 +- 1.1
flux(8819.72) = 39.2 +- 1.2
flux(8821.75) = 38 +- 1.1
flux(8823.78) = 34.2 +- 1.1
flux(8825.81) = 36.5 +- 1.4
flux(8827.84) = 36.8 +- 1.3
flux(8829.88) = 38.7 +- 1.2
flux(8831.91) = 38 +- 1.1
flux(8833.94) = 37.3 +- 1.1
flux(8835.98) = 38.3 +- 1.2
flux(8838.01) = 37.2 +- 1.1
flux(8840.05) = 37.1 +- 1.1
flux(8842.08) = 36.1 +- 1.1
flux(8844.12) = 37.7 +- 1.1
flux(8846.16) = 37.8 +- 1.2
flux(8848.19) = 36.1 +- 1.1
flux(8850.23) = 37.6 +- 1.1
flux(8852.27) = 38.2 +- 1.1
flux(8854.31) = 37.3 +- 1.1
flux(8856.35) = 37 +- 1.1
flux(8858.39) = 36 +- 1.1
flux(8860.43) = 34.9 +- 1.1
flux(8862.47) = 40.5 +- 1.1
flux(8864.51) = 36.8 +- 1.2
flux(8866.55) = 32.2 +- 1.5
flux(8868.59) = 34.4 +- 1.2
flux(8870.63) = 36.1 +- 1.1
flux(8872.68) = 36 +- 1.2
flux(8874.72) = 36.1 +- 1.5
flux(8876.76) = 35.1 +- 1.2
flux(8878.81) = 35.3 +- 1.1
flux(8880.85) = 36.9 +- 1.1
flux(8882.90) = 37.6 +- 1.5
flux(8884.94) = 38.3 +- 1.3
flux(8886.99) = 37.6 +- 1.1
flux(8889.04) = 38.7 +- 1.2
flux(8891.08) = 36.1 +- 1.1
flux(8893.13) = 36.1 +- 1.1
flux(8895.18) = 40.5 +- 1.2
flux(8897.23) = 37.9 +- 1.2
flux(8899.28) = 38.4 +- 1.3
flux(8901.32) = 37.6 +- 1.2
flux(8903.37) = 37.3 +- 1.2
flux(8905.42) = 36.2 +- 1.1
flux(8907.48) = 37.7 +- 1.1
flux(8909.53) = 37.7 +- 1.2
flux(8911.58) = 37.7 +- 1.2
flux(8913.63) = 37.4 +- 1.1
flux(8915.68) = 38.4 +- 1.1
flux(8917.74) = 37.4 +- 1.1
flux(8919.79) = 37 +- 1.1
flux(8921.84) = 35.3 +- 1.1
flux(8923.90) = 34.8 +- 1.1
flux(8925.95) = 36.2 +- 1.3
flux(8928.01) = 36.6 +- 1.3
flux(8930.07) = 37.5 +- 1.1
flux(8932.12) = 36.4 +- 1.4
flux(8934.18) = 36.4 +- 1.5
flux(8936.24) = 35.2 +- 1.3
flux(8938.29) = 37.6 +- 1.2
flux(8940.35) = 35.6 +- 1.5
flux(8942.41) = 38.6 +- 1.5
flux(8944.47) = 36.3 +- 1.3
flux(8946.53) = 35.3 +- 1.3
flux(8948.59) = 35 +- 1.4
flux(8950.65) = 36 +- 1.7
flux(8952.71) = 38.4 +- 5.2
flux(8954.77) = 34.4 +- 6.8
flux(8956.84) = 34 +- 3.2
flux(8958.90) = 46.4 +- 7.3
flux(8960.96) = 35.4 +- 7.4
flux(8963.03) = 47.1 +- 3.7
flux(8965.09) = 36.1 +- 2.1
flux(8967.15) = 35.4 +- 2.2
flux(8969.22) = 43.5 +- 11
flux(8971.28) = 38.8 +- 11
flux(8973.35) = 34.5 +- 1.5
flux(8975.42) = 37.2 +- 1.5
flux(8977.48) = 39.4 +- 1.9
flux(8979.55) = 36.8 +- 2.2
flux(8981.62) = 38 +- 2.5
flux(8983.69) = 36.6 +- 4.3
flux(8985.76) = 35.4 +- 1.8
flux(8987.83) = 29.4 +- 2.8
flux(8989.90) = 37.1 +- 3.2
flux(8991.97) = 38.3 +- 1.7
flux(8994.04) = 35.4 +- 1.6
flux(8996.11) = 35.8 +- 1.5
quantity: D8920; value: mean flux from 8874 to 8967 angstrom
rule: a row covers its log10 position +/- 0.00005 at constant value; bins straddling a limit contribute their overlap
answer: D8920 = 37.2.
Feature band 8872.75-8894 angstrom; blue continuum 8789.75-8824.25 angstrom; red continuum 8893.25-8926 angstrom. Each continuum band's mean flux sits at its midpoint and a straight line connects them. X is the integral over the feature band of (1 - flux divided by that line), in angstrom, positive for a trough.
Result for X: 0.3 angstrom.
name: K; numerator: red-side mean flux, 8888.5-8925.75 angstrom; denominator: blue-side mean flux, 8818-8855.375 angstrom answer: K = 1.00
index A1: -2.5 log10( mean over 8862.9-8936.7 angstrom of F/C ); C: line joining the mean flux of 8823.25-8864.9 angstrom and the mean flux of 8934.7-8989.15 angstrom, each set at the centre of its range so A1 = 0.01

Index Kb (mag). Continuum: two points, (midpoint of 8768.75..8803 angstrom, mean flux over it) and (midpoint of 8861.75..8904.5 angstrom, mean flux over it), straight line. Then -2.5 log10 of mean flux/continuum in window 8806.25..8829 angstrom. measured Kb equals 0.01 mag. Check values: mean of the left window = 37.5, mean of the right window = 36.9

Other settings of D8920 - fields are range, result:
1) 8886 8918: 37.7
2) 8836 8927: 36.9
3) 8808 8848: 37.3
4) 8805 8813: 35.2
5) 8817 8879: 36.8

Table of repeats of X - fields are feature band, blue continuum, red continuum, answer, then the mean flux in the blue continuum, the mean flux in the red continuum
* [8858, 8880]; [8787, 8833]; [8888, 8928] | 0.9 angstrom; 37.1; 37.3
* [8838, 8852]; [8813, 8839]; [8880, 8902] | 0.2 angstrom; 37.6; 37.8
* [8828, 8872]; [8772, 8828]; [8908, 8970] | 0.3 angstrom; 37.1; 37.3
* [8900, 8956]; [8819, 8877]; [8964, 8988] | 0.4 angstrom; 36.8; 37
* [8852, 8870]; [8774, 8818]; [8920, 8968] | 0.4 angstrom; 37.2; 37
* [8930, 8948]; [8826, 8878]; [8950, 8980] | 0.7 angstrom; 36.8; 38.3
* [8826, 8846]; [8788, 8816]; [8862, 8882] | -0.6 angstrom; 36.8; 35.8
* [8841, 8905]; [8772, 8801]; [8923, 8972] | 1.0 angstrom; 37.7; 37.4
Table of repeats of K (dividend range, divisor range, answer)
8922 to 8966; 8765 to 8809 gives 1.00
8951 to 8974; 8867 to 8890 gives 1.06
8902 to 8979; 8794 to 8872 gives 1.01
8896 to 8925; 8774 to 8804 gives 0.99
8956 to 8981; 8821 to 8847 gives 1.04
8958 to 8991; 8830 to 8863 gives 1.02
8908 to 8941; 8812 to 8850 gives 0.98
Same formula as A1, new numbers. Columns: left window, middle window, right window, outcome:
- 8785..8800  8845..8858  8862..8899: 0.00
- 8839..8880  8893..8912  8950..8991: -0.03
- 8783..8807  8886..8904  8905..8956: -0.03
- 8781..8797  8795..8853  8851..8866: 0.02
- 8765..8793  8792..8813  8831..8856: 0.03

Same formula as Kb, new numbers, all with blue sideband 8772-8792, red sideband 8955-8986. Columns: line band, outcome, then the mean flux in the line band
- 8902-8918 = 0.017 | 37.5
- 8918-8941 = 0.053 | 36.3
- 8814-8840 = 0.004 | 37.6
